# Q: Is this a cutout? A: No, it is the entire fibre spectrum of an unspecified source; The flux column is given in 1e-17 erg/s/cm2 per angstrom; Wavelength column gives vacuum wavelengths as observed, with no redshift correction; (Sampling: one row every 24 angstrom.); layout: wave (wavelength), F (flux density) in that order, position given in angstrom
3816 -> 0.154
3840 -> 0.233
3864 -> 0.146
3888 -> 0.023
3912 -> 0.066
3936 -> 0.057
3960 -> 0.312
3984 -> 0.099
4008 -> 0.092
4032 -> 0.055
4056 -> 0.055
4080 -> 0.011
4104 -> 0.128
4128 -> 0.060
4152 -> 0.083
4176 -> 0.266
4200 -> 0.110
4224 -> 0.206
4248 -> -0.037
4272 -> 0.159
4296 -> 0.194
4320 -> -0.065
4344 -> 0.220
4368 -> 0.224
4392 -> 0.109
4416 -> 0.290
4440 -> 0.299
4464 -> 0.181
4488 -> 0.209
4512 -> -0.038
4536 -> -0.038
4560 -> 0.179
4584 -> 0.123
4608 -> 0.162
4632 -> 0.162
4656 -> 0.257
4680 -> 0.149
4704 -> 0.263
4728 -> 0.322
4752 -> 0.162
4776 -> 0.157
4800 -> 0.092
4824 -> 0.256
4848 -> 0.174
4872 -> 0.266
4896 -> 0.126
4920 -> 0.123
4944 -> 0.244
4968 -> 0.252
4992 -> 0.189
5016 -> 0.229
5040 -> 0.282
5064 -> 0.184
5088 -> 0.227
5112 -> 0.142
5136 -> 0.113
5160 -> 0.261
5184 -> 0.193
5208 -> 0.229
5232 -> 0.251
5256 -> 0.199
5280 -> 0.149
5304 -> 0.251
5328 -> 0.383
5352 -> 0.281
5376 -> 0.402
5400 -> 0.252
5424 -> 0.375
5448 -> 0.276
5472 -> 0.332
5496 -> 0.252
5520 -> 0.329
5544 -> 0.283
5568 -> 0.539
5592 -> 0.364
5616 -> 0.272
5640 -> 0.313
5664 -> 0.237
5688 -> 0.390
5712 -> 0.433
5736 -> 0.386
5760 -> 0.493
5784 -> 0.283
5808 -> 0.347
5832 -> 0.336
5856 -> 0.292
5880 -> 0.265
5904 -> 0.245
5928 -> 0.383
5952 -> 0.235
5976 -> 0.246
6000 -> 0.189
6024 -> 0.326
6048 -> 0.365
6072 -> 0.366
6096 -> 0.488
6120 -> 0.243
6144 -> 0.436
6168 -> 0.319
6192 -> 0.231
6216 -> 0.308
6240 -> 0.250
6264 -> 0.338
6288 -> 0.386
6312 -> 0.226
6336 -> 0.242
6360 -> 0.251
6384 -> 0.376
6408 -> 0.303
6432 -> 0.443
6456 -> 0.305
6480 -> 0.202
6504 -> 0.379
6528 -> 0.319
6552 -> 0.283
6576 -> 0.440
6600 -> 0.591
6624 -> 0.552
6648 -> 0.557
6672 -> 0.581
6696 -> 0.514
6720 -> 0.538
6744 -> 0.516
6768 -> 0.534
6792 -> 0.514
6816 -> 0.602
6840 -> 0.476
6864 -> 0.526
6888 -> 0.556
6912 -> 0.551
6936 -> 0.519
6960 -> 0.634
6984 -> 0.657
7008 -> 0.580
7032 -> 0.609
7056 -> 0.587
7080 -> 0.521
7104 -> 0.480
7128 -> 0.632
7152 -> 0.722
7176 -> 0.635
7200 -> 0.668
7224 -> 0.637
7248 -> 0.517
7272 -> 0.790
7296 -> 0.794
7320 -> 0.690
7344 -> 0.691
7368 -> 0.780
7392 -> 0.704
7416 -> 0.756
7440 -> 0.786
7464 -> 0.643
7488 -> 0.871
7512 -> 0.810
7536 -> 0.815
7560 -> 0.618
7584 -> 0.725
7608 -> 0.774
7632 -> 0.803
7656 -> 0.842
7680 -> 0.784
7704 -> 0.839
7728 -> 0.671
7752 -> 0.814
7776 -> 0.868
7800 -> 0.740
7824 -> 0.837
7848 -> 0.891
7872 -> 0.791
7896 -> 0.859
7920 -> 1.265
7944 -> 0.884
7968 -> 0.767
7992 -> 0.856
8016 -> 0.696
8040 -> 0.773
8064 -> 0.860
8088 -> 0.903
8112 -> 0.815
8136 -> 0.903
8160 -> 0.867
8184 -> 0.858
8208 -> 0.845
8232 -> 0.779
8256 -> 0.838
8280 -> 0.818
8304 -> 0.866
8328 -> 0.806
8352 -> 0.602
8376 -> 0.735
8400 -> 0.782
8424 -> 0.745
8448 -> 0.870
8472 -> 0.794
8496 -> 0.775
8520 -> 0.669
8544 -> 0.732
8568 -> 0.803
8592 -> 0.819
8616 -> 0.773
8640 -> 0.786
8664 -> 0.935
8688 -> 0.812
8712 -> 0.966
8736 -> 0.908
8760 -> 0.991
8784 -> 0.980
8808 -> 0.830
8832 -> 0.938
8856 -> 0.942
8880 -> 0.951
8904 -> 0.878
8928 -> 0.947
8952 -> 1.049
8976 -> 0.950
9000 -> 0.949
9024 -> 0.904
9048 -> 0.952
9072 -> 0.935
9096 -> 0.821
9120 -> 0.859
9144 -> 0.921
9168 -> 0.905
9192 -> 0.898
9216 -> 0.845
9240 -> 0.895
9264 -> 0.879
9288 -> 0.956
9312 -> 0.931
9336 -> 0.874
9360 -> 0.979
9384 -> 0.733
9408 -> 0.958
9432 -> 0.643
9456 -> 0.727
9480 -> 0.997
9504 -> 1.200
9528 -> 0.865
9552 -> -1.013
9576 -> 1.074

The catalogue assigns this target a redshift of 0.65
